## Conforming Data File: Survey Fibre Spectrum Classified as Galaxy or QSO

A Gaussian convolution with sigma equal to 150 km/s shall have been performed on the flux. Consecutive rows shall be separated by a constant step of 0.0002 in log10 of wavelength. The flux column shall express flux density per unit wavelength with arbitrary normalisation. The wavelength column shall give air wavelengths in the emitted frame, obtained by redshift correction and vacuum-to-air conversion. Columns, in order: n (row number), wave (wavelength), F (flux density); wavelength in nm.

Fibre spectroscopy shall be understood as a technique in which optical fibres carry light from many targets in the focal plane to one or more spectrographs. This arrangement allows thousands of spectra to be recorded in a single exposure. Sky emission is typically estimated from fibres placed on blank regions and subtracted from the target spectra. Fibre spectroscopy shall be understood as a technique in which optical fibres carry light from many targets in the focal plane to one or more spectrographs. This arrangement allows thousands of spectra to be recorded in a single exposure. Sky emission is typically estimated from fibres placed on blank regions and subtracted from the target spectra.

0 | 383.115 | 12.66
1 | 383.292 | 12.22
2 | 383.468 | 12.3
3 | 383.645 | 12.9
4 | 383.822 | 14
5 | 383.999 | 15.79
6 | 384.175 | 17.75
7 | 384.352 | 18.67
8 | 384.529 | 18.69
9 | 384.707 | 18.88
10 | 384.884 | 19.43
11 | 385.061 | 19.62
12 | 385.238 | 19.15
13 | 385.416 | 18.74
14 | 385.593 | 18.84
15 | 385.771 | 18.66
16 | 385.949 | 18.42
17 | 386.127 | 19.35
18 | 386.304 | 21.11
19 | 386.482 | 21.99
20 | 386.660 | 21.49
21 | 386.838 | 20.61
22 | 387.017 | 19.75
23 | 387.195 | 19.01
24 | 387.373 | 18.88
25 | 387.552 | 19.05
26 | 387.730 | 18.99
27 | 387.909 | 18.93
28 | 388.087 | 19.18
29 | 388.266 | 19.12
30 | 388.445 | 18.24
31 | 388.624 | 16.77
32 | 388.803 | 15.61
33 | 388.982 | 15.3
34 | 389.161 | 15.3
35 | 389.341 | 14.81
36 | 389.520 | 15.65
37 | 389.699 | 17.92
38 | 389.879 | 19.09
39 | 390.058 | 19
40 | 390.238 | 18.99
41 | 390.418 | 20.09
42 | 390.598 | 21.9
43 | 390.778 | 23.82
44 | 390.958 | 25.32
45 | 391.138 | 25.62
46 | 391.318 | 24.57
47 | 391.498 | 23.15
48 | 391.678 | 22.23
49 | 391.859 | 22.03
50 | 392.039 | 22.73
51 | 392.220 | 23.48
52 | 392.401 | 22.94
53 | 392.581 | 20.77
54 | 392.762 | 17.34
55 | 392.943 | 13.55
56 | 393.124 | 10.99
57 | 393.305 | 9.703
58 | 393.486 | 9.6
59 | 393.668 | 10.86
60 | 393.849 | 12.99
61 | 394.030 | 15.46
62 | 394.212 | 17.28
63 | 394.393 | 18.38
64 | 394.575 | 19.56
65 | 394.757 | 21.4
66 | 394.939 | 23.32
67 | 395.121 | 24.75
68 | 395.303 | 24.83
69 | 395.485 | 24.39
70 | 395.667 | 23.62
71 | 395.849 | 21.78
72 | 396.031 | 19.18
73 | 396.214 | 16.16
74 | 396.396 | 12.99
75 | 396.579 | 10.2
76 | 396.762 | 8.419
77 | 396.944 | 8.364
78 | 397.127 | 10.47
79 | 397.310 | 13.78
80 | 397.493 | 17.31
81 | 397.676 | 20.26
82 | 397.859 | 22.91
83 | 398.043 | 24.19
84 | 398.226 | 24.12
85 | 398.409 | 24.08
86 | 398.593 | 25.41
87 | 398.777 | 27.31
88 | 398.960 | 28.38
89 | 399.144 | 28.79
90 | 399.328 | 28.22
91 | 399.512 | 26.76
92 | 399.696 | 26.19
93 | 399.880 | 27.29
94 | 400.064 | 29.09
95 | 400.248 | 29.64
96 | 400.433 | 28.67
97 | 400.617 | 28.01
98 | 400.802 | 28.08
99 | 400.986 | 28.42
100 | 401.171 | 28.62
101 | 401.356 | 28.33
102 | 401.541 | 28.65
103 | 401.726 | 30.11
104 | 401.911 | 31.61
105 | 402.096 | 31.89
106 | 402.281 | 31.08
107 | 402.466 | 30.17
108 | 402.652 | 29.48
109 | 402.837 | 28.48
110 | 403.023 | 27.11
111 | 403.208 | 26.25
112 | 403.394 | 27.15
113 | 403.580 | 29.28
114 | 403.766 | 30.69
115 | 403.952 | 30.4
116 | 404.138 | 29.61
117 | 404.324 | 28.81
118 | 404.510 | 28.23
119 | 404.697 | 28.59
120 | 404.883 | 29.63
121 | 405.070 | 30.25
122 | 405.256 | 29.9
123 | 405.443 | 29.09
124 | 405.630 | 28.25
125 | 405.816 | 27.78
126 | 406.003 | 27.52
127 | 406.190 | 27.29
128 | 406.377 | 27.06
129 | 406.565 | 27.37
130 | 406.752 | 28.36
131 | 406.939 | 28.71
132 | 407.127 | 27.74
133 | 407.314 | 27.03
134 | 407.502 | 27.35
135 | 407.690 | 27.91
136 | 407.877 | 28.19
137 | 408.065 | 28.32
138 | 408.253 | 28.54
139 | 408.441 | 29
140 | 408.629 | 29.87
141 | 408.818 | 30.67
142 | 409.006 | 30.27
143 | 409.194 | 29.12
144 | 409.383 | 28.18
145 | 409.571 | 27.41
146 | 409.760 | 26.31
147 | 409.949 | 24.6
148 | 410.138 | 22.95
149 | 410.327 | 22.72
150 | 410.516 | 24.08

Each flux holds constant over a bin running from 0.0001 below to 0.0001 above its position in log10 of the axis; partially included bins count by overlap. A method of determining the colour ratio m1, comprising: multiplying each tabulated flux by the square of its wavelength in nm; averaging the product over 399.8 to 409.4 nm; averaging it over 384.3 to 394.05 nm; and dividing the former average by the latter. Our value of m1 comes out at 1.66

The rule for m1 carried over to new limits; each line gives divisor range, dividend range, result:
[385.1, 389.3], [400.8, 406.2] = 1.68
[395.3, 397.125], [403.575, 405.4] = 1.89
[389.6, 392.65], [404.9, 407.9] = 1.38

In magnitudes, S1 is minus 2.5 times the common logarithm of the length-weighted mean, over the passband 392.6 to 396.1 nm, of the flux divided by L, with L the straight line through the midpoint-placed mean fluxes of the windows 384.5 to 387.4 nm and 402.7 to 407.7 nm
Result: 0.30 mag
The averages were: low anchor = 19.6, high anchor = 28.4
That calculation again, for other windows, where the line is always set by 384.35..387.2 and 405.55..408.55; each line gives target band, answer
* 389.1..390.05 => 0.25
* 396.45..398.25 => 0.47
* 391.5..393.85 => 0.28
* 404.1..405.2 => -0.09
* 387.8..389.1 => 0.17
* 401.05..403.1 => -0.14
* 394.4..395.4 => 0.04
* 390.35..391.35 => -0.10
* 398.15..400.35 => -0.09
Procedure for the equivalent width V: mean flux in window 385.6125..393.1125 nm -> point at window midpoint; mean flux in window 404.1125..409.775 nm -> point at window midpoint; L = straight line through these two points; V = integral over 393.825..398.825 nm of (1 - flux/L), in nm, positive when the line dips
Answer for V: 0.89 nm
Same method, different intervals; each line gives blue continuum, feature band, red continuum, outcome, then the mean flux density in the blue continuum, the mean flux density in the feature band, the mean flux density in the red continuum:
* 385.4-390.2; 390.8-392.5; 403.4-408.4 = -0.24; 18.5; 23.6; 28.5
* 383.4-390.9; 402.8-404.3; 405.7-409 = -0.13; 18.4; 28.6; 28.2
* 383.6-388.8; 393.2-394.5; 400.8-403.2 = 0.56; 18.7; 13.5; 29.3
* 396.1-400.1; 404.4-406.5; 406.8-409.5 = -0.16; 20.8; 28.5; 28.6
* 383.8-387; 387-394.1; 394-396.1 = 0.63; 19.1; 18.5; 21.4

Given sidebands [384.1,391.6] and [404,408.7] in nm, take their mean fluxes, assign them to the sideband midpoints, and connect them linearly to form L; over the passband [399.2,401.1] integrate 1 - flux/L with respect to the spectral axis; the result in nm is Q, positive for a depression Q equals -0.20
